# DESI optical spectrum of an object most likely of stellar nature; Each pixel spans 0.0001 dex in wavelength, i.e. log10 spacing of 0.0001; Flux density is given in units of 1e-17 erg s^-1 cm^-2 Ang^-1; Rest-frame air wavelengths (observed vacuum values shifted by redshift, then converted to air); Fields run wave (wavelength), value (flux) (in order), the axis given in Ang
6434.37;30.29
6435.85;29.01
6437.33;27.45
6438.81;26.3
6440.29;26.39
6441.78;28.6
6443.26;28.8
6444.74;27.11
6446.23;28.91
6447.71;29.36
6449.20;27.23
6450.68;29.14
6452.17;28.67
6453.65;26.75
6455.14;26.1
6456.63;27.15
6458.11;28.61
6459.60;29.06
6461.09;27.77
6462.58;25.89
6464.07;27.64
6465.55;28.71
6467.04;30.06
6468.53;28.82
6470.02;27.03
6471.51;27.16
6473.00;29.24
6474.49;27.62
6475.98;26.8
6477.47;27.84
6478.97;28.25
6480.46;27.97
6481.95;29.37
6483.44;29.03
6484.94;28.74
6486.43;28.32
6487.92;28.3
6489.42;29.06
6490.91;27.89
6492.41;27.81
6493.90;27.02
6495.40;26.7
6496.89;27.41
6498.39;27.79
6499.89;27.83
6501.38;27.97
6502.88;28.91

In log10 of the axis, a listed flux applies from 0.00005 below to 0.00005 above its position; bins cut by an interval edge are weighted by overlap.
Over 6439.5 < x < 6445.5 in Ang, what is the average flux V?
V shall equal 27.7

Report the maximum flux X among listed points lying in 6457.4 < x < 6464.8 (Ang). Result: 29.06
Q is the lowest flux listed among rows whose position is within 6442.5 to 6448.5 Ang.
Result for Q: 27.11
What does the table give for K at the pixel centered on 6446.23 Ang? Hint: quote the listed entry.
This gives 28.91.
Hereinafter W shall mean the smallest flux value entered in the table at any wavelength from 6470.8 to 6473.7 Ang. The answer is 27.16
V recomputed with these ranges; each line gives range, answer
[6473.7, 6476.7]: 27.3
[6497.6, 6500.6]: 27.7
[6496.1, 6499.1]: 27.6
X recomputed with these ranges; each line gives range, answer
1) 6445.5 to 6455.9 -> 29.36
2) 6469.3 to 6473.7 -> 29.24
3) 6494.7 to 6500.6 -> 27.83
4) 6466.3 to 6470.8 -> 30.06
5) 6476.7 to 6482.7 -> 29.37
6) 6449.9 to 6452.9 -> 29.14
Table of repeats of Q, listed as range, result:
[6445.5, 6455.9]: 26.1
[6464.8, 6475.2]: 27.03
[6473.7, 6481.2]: 26.8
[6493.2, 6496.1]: 26.7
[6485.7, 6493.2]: 27.81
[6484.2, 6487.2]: 28.32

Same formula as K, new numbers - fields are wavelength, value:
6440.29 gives 26.39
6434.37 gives 30.29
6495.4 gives 26.7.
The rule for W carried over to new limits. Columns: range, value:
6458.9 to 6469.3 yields 25.89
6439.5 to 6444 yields 26.39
